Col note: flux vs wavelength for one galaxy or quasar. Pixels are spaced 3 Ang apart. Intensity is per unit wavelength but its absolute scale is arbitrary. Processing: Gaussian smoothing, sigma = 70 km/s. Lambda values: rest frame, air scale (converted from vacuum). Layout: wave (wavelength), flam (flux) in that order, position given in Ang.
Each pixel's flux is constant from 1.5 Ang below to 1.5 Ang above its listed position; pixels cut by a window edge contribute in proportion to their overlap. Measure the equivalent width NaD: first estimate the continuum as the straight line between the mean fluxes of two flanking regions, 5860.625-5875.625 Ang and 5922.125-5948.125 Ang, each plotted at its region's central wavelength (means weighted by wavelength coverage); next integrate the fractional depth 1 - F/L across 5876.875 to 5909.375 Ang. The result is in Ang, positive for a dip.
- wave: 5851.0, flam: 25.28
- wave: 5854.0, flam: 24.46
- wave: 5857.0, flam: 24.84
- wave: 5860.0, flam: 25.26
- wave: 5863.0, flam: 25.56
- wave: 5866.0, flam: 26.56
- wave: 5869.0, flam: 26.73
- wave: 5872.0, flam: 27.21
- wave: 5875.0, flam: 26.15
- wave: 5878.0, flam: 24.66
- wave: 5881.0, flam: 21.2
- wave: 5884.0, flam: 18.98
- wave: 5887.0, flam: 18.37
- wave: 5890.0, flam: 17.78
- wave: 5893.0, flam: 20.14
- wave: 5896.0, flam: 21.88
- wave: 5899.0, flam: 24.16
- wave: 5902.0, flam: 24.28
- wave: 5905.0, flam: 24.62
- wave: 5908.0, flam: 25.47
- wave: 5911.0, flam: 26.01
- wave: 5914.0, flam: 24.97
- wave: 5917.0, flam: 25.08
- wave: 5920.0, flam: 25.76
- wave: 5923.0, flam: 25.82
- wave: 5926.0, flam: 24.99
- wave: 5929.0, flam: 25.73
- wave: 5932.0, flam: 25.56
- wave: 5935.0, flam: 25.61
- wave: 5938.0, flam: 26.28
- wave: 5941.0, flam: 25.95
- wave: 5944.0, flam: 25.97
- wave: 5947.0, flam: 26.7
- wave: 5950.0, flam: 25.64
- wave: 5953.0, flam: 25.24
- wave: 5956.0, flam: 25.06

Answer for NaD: 5.3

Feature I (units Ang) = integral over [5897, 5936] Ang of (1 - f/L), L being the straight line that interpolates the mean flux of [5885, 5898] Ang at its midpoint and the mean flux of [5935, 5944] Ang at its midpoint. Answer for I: -3.87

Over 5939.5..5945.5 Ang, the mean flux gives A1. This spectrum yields 26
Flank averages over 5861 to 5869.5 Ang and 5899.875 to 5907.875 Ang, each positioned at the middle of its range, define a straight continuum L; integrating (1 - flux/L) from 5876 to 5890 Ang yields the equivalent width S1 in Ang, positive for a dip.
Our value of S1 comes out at 2.6 Ang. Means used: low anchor 26.2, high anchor 24.6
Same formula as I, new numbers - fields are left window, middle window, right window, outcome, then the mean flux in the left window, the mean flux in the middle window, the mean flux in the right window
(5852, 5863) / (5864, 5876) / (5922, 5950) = -0.73 Ang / 25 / 26.6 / 25.8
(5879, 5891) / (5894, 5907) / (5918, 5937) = -1.21 Ang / 19.4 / 23.7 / 25.6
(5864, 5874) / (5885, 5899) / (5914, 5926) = 3.27 Ang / 26.7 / 20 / 25.4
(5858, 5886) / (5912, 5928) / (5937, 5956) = 0.04 Ang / 24.6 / 25.4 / 25.9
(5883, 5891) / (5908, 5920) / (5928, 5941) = -1.50 Ang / 18.4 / 25.4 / 25.8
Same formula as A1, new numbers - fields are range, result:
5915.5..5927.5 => 25.4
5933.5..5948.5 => 26.1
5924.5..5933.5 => 25.4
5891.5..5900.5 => 22.1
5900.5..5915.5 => 25.1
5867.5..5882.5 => 25.2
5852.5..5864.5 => 25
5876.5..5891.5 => 20.2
